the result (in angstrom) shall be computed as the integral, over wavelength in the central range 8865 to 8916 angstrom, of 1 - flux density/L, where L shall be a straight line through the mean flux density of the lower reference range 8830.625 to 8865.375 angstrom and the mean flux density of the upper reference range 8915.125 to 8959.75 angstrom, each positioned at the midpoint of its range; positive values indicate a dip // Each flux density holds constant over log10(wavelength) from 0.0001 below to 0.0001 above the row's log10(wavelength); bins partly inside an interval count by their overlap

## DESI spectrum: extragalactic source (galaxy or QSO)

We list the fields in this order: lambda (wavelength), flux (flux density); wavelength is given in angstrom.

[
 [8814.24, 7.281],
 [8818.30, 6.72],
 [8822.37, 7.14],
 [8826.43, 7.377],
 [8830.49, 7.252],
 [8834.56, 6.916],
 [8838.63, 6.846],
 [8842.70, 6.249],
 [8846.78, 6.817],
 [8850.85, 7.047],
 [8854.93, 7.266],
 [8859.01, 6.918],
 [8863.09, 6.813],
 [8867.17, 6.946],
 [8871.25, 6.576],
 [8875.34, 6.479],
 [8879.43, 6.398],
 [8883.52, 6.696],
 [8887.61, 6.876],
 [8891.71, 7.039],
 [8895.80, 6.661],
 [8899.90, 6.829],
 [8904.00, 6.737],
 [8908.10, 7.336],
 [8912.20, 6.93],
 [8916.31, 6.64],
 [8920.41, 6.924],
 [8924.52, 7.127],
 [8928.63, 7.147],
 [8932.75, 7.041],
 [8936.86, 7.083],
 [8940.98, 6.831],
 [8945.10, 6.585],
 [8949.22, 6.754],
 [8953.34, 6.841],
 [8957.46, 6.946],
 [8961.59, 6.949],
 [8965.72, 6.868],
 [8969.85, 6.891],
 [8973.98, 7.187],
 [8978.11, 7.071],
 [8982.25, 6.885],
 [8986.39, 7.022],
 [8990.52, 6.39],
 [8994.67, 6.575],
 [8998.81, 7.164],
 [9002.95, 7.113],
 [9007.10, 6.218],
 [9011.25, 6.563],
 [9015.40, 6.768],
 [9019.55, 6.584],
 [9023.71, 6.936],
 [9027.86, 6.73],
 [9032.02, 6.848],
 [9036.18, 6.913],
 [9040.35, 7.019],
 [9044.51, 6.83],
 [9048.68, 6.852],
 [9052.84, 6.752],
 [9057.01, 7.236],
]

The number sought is 0.8 angstrom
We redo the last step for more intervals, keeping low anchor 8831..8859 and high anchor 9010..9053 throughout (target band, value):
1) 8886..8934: -0.6 angstrom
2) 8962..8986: -0.5 angstrom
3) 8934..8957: 0.0 angstrom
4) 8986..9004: 0.0 angstrom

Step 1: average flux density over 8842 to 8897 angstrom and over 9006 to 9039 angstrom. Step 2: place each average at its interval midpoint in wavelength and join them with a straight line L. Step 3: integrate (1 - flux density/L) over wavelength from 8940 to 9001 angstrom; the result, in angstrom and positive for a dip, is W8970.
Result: -1.1 angstrom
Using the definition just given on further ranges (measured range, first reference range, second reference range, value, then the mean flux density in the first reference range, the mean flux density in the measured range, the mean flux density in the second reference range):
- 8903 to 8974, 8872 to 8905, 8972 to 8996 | -1.49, 6.71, 6.93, 6.86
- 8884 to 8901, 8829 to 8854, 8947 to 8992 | 0.09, 6.86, 6.84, 6.9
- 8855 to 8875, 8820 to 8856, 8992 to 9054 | 0.35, 6.98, 6.83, 6.79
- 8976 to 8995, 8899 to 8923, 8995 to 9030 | -0.04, 6.91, 6.81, 6.75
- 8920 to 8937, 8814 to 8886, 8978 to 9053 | -0.61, 6.86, 7.07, 6.8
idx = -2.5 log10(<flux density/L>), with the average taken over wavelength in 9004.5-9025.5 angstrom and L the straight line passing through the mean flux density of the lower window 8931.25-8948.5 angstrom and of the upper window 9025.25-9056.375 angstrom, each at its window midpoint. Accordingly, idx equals 0.04 mag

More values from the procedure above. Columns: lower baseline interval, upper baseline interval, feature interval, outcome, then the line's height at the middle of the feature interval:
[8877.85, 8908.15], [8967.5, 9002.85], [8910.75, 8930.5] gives -0.02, 6.83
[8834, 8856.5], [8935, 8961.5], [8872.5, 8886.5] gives 0.05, 6.84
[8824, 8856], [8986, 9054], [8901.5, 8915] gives -0.01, 6.89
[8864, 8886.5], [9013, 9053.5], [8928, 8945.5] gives -0.04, 6.71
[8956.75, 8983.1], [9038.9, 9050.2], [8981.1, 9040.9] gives 0.02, 6.93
